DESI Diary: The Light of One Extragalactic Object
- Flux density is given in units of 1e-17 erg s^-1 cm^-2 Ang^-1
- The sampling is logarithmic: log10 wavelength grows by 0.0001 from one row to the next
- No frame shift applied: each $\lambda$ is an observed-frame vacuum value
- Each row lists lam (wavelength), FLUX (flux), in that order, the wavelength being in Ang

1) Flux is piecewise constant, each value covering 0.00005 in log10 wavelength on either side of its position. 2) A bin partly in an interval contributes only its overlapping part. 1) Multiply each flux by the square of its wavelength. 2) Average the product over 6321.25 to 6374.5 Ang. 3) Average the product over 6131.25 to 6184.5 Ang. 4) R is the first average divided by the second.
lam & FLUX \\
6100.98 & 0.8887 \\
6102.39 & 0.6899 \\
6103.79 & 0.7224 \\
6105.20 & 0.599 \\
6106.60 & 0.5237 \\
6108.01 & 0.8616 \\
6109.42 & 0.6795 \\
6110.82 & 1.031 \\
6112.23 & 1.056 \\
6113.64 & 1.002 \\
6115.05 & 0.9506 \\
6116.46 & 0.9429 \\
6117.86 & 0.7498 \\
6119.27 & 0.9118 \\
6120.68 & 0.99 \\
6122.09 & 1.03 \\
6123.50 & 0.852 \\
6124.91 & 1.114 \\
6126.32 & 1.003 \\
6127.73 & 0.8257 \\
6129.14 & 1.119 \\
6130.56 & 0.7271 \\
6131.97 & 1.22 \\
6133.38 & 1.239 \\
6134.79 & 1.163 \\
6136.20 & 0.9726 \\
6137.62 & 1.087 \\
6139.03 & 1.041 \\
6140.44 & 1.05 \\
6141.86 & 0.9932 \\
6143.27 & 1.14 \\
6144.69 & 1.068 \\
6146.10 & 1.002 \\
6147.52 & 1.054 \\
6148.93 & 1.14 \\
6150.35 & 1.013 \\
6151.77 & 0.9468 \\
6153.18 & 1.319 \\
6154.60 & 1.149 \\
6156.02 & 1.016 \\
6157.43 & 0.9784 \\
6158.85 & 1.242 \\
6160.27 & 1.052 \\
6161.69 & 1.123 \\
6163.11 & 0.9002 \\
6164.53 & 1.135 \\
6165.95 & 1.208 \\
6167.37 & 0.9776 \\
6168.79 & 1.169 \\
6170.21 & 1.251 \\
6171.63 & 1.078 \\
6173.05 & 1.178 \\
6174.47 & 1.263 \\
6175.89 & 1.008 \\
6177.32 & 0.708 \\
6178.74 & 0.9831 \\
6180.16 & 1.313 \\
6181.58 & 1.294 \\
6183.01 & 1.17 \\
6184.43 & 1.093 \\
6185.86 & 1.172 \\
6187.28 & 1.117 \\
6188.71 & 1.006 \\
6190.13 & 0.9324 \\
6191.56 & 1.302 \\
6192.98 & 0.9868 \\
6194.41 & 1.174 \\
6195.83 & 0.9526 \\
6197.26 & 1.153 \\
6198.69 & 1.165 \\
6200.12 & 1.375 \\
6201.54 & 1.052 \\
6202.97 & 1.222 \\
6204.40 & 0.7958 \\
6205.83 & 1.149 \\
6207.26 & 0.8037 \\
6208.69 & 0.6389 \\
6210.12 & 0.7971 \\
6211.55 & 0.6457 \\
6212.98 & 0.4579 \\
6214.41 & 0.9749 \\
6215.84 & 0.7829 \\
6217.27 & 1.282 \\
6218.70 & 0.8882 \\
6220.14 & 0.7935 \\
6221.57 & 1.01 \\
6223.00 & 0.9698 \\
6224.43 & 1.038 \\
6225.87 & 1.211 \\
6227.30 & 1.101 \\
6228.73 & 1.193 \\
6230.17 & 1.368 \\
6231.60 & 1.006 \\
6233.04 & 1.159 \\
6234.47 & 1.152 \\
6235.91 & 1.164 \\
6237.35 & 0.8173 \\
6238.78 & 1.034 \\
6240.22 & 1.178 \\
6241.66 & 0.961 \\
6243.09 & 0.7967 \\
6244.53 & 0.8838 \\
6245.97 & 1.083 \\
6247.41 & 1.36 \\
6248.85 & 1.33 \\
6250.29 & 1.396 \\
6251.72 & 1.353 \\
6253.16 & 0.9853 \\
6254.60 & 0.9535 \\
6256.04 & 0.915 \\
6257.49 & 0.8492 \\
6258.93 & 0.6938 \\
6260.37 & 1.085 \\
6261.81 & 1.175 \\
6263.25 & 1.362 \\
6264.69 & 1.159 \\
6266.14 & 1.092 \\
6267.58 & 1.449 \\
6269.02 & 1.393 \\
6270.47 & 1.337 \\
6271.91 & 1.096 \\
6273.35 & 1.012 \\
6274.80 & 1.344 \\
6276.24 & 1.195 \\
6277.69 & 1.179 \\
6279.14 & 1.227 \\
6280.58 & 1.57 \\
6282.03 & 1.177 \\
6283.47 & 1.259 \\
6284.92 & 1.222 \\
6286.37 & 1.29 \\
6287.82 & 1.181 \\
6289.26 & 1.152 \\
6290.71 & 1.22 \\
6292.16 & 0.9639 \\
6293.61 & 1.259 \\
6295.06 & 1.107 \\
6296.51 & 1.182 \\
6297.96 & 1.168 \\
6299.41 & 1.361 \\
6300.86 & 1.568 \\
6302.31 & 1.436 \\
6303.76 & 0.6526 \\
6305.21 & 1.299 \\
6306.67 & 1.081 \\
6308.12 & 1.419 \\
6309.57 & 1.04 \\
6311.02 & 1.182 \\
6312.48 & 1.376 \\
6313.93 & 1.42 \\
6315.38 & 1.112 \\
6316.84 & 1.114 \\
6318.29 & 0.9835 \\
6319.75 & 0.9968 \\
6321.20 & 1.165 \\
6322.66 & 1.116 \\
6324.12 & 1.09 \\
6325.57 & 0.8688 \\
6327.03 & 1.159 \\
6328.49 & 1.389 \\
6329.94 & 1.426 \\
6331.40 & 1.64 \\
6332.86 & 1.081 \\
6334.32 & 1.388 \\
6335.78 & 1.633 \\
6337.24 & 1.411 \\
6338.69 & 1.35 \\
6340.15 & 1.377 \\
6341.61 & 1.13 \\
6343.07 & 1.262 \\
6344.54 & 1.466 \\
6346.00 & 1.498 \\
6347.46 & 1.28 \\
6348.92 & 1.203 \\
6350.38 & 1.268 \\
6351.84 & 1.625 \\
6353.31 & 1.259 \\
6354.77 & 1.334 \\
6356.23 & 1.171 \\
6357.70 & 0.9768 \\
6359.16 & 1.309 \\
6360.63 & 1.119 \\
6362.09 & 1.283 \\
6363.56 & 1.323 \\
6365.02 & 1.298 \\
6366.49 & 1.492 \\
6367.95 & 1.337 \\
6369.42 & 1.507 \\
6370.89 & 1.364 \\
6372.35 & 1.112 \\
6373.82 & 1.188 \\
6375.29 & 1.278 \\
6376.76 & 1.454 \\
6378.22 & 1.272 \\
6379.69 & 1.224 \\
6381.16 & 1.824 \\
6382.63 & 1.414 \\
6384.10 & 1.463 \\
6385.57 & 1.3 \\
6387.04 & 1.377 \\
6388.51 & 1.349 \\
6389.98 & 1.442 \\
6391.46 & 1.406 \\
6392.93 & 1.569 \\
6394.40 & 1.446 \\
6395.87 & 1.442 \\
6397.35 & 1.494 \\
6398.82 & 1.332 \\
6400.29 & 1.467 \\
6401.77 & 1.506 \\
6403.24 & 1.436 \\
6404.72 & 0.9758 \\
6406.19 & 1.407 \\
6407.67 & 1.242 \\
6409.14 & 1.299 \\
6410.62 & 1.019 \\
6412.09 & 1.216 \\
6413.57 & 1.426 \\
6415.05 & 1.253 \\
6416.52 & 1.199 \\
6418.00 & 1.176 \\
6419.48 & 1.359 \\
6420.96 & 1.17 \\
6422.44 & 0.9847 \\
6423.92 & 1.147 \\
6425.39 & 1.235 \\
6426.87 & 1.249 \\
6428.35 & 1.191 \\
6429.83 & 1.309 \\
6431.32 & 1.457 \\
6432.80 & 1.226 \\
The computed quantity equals 1.3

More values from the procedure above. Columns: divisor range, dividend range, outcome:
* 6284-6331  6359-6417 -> 1.16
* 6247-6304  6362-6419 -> 1.17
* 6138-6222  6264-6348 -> 1.24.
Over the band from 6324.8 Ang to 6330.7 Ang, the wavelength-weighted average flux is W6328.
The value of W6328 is 1.21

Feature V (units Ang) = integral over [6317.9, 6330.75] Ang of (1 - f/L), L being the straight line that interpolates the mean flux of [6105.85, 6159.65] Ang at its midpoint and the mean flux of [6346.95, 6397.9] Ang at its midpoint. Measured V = 1.4 Ang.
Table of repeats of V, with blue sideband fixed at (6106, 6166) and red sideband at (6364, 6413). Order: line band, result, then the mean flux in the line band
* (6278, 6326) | 1.9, 1.19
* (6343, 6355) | -0.5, 1.36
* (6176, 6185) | -0.1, 1.09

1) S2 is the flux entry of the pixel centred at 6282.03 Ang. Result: 1.177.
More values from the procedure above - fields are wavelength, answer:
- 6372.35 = 1.112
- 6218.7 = 0.8882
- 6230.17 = 1.368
